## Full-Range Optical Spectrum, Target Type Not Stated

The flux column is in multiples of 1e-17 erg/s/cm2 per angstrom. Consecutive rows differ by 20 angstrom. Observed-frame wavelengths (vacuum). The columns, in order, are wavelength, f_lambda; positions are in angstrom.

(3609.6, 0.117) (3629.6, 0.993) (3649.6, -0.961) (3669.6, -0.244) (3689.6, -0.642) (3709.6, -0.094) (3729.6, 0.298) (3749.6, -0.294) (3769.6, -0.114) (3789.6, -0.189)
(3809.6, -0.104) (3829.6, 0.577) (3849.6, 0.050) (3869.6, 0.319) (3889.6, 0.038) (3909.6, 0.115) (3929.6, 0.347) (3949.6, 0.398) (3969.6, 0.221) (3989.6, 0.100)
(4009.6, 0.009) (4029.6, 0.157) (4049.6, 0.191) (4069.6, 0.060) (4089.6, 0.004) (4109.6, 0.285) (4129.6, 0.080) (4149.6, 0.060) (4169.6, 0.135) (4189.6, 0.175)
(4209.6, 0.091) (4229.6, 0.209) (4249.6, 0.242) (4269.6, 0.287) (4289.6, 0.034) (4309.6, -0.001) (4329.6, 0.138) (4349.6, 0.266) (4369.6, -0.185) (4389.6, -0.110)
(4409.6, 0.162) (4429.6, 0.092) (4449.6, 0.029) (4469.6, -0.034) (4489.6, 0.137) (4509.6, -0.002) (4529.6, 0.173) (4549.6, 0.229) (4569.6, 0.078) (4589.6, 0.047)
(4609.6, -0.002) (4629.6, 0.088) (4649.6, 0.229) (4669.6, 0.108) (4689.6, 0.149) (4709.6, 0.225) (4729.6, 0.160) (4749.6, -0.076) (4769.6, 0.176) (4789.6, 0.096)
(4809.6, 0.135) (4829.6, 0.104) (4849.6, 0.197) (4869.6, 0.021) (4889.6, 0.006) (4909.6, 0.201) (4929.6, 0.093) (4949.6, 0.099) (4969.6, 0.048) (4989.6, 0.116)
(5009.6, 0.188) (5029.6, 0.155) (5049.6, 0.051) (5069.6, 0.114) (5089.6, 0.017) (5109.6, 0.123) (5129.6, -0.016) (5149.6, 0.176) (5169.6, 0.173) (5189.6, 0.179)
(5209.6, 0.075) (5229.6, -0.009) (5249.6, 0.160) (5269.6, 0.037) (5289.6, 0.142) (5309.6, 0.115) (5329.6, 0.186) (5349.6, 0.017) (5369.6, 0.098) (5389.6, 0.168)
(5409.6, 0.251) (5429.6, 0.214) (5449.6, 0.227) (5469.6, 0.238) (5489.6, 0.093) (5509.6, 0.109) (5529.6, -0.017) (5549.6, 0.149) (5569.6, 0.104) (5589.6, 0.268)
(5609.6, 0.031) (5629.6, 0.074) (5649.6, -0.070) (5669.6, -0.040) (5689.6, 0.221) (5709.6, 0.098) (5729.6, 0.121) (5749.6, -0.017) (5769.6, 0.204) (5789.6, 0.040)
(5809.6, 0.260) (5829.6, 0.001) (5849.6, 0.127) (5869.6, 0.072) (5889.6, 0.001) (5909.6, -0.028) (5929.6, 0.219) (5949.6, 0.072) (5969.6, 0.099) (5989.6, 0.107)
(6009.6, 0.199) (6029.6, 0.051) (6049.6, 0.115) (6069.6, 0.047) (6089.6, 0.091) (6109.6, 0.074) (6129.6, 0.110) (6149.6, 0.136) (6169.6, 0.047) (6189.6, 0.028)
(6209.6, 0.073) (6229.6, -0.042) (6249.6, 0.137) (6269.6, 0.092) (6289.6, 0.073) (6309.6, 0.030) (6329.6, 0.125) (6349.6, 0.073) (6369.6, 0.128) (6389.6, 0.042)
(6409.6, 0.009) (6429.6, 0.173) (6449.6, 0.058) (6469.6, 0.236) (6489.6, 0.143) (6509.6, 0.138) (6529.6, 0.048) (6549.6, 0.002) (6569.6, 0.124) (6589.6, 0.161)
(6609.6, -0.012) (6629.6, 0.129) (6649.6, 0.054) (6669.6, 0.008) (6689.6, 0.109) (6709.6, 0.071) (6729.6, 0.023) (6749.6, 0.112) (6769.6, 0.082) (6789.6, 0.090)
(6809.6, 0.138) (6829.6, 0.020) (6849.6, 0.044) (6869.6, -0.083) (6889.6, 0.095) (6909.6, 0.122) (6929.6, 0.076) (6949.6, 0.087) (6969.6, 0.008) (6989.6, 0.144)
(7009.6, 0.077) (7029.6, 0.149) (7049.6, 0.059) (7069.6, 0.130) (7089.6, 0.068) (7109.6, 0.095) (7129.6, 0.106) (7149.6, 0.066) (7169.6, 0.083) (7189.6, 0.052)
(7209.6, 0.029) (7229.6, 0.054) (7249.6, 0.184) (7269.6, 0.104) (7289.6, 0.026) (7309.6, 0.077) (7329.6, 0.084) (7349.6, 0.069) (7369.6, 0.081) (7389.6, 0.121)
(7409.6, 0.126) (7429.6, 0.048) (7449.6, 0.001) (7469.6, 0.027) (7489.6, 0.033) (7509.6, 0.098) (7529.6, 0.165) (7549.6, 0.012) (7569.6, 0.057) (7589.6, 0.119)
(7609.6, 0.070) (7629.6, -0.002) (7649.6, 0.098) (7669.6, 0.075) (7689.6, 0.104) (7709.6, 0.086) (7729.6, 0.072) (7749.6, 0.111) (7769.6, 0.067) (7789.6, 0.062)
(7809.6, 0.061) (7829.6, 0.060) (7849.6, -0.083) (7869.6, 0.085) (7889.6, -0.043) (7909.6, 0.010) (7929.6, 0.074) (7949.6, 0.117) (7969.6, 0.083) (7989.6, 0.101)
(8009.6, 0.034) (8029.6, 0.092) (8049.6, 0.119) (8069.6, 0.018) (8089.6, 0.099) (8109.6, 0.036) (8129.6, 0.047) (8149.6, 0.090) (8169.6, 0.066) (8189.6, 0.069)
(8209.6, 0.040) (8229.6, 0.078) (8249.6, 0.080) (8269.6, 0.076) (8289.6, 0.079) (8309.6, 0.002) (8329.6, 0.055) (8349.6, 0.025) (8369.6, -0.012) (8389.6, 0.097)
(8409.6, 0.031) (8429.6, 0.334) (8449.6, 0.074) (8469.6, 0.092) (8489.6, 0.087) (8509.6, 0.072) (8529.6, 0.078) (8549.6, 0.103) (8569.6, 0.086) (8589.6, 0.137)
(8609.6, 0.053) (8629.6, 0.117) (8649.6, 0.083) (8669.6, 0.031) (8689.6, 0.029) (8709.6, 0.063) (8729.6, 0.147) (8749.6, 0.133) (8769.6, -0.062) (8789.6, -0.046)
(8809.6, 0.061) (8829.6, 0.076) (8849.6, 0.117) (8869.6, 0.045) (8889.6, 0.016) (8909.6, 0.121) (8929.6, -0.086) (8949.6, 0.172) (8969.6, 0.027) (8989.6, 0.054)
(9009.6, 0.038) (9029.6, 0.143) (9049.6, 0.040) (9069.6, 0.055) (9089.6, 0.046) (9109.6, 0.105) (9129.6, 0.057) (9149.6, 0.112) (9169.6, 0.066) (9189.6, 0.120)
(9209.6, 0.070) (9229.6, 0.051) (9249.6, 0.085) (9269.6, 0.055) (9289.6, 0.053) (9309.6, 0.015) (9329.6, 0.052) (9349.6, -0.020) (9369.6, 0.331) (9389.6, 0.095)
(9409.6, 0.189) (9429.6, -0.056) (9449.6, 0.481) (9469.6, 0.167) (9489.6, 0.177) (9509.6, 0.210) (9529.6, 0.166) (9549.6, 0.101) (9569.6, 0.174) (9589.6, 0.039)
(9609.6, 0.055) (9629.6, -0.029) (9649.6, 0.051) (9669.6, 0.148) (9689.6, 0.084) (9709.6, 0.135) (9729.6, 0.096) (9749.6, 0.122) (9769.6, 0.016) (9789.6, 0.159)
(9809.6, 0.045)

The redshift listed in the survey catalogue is 1.26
